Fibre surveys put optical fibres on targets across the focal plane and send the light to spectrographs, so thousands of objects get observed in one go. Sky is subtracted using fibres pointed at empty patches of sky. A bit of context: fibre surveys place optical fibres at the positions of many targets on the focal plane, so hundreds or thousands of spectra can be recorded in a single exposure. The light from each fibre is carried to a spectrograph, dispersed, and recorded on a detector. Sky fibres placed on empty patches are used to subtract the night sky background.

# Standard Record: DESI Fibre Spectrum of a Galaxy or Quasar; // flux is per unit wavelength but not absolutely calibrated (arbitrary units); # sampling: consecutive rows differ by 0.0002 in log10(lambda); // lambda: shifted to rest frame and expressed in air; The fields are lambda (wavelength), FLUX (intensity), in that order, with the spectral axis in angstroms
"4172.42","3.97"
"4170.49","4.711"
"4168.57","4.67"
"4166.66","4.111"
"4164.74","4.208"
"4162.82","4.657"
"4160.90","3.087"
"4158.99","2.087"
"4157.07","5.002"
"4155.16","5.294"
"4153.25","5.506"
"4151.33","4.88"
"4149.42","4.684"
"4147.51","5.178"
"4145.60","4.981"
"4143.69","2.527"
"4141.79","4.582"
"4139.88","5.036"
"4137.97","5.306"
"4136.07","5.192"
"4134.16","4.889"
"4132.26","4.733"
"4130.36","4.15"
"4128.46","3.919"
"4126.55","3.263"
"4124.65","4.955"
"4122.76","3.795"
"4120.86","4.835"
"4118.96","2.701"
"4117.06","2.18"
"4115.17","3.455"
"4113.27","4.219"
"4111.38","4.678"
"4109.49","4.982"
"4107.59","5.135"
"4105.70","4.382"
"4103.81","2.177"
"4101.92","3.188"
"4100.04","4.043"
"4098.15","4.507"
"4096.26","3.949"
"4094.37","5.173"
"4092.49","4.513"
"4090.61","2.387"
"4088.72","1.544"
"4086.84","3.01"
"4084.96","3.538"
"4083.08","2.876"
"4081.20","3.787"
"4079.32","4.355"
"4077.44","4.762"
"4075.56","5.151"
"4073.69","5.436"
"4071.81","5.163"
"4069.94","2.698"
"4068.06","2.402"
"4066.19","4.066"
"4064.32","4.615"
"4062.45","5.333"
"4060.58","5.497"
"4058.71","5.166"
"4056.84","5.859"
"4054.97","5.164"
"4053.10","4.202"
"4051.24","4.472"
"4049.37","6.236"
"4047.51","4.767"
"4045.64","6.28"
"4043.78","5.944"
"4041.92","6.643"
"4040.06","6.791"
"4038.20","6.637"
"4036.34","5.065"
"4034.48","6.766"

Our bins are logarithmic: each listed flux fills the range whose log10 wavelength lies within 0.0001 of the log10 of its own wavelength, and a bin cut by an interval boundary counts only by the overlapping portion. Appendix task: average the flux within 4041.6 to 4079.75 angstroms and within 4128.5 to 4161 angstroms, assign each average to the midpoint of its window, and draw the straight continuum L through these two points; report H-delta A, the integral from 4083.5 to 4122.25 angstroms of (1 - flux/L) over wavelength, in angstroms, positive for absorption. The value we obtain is 8.4 angstroms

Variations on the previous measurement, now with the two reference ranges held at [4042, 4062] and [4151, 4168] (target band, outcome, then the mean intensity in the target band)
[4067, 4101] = 8.23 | 3.85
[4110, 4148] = 3.12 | 4.23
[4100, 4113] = 2.01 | 4.1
